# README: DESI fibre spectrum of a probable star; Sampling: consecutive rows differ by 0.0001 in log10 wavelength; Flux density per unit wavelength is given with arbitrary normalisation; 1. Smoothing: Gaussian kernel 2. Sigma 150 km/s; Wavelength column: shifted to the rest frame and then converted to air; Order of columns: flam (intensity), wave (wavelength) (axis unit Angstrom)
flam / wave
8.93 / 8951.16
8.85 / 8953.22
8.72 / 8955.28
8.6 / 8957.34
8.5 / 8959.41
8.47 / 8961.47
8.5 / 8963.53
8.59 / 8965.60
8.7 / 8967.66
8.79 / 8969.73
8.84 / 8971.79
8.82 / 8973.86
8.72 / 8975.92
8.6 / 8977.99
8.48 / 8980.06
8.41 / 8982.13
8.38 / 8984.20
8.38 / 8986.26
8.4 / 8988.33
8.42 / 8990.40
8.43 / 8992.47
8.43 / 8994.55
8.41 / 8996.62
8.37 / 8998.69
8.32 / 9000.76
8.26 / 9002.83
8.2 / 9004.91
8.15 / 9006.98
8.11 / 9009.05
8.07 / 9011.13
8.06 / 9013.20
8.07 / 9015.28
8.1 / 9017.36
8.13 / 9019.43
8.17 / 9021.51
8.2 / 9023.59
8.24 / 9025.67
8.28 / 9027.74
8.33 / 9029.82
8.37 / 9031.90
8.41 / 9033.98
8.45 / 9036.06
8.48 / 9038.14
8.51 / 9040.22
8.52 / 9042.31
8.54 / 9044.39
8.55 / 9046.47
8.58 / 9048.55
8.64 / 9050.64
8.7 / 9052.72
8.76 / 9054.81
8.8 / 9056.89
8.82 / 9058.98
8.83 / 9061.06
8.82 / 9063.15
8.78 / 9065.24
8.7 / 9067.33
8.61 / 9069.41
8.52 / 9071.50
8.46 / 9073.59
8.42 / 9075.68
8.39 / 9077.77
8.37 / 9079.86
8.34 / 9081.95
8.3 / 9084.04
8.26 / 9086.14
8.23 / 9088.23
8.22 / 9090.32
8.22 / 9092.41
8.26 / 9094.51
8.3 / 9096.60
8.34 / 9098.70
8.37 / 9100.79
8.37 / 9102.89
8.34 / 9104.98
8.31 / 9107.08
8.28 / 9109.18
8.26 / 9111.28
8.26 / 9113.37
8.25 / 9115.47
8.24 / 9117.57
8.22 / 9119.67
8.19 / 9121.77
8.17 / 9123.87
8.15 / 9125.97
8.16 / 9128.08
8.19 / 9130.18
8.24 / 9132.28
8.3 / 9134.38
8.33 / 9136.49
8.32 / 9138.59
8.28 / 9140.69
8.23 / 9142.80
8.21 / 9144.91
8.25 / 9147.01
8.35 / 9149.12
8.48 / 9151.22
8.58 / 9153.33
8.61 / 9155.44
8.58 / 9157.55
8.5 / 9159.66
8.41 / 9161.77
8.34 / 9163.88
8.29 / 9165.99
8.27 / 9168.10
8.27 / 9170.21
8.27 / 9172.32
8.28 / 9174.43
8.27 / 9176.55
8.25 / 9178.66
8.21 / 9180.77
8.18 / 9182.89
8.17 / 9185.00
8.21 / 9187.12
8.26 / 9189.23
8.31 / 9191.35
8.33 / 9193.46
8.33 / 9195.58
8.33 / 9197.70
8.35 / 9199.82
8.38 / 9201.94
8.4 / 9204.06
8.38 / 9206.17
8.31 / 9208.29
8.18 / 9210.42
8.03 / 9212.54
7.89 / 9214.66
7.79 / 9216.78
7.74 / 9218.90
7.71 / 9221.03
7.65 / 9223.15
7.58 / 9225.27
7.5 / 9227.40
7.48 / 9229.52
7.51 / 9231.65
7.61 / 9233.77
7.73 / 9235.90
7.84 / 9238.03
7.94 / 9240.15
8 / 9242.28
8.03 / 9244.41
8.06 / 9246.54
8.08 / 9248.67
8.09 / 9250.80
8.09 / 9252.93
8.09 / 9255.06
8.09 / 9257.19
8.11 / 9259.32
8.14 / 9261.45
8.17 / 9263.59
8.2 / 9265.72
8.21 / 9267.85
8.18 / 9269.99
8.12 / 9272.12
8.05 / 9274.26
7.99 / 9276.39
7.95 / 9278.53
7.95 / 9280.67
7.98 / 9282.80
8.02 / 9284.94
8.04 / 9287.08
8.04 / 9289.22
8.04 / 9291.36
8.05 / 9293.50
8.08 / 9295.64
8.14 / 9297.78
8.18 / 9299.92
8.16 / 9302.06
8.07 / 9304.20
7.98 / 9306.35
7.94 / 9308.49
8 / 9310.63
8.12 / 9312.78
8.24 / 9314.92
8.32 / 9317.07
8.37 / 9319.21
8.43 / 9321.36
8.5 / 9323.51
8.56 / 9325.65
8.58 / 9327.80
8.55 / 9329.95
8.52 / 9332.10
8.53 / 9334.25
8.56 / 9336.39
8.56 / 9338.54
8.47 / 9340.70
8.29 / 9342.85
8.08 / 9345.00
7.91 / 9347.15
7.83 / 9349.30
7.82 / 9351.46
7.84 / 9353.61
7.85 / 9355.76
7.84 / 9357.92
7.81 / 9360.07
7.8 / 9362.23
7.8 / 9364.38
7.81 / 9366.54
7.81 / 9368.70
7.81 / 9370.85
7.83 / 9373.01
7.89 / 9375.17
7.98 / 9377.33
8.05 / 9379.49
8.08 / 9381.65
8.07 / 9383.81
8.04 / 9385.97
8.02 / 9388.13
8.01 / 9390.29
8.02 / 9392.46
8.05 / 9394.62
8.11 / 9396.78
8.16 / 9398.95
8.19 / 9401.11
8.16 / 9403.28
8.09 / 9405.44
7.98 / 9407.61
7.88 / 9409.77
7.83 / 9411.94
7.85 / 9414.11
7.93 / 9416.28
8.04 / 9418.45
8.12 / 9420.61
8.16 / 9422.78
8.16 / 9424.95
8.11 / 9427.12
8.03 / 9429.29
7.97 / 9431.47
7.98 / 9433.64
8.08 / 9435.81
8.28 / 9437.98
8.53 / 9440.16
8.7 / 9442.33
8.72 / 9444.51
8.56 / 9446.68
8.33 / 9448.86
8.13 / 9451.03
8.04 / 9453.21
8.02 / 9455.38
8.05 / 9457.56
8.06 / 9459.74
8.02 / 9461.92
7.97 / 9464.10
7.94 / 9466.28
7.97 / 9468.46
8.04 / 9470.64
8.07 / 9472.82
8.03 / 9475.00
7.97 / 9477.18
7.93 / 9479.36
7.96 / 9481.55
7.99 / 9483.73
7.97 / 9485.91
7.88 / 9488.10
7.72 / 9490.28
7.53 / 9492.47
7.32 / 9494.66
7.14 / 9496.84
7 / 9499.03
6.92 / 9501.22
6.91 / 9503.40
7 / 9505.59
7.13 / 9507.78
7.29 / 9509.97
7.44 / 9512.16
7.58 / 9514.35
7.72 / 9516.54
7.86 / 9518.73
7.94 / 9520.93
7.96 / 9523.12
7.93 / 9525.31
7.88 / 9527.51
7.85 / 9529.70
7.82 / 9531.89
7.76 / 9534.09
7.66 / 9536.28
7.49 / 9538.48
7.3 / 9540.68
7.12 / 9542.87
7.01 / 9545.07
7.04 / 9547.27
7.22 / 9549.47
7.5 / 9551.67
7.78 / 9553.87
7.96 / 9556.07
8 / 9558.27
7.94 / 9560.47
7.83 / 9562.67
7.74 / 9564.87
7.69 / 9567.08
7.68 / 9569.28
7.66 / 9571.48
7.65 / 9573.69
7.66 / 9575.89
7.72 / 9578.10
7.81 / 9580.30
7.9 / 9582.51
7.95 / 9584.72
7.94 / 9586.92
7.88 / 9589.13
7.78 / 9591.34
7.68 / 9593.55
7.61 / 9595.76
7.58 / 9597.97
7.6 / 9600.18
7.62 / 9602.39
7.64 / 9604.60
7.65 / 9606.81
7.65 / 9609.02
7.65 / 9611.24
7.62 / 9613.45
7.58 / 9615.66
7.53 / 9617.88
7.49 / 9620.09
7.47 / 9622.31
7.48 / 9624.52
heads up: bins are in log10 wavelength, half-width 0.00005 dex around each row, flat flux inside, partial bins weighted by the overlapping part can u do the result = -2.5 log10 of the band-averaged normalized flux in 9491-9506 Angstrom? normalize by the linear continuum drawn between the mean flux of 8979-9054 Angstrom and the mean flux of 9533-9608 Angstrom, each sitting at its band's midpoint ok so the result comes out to 0.09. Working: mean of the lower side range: 8.35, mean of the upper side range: 7.65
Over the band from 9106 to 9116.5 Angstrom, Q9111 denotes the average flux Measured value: 8.27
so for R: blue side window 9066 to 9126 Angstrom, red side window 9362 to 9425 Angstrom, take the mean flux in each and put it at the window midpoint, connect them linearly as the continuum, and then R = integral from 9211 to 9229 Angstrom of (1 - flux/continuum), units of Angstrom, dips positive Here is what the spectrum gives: 1.0 Angstrom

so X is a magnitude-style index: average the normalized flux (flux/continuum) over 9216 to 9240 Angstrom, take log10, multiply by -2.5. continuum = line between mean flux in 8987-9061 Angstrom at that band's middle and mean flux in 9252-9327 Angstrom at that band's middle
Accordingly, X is 0.07 mag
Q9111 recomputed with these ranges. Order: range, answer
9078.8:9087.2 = 8.31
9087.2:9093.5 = 8.22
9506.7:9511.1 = 7.21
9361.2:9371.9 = 7.81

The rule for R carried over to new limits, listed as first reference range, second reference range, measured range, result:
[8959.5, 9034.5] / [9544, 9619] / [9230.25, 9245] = 0.53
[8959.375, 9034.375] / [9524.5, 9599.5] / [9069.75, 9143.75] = -0.43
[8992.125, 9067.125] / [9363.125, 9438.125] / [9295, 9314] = 0.09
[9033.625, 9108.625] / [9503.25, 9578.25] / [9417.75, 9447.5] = -1.69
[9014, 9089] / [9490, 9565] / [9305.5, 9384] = -2.38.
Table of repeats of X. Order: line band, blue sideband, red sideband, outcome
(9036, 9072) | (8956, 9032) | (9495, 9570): -0.05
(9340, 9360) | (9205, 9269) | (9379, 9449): 0.01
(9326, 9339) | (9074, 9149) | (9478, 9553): -0.09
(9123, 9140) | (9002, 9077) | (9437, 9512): 0.01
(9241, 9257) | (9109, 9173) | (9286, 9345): 0.03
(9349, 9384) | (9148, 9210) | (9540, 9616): 0.02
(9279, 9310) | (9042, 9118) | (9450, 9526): 0.00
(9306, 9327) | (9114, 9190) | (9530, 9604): -0.03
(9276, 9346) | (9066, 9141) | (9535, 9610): -0.03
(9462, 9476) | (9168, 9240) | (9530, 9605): -0.03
